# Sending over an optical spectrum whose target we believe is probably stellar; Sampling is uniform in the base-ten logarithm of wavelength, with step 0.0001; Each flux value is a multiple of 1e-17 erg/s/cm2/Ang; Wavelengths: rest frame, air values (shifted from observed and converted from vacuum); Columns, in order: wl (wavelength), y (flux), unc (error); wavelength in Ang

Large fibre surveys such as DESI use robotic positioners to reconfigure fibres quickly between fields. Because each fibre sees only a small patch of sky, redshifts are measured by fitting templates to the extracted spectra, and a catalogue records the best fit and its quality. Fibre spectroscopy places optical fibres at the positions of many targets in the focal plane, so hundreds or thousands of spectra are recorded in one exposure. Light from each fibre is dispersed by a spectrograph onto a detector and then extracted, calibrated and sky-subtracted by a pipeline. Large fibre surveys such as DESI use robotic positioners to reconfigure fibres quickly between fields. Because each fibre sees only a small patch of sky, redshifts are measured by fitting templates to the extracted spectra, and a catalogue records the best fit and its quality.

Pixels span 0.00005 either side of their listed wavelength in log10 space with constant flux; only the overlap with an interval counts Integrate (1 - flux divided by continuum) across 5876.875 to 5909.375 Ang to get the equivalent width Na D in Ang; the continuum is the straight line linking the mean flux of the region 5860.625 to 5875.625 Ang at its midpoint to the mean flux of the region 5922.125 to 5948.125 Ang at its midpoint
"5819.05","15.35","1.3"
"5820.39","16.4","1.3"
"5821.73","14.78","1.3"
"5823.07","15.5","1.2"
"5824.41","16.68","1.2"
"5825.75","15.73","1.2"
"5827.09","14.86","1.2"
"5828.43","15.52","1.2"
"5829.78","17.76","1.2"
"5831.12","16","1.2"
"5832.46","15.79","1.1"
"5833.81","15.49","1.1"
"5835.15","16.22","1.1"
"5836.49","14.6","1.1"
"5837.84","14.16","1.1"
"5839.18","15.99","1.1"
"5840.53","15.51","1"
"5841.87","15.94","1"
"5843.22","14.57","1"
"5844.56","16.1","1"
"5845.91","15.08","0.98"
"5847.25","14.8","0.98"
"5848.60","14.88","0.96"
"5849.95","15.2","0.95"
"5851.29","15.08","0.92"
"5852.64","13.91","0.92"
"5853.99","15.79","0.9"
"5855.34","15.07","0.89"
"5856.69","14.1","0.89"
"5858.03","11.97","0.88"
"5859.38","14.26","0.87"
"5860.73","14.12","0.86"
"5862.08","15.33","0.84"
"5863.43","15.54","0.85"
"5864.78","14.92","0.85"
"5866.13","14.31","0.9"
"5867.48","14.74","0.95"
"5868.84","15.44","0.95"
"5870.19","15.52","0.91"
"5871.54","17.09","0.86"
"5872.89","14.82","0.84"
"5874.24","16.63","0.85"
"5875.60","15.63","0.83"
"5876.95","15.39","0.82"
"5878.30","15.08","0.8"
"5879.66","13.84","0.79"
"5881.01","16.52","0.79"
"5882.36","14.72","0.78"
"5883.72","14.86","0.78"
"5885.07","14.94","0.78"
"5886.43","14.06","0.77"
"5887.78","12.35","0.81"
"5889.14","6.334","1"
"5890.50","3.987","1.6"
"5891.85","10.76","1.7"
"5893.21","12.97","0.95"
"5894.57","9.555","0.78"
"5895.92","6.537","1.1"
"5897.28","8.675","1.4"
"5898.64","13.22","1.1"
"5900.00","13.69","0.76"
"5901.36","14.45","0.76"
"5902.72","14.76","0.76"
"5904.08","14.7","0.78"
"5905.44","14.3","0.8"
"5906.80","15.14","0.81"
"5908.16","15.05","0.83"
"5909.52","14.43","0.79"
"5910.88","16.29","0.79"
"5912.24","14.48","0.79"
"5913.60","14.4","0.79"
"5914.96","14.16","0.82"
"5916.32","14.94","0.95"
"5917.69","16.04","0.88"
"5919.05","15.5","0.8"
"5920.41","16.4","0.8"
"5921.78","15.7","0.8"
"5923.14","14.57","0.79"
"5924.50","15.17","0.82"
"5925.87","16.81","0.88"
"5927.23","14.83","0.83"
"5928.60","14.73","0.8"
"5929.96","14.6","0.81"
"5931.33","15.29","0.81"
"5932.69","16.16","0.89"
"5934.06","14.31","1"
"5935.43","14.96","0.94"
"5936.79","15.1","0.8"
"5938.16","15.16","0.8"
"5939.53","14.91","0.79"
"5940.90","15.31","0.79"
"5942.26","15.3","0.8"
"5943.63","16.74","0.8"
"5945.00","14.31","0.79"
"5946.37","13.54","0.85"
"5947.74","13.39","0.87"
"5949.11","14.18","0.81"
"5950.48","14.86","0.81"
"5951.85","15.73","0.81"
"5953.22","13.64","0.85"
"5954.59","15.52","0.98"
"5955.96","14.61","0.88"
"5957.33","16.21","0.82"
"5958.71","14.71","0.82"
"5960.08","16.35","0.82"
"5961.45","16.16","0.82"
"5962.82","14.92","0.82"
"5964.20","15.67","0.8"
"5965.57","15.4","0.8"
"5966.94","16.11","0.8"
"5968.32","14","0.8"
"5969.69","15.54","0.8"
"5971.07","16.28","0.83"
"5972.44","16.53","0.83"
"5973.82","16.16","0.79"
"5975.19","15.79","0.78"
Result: 5.4 Ang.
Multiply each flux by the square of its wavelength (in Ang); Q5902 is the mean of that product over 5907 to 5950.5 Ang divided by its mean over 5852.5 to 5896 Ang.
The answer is 1.11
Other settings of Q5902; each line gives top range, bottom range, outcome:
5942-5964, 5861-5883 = 1.01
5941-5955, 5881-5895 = 1.28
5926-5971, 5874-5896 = 1.22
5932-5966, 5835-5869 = 1.05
